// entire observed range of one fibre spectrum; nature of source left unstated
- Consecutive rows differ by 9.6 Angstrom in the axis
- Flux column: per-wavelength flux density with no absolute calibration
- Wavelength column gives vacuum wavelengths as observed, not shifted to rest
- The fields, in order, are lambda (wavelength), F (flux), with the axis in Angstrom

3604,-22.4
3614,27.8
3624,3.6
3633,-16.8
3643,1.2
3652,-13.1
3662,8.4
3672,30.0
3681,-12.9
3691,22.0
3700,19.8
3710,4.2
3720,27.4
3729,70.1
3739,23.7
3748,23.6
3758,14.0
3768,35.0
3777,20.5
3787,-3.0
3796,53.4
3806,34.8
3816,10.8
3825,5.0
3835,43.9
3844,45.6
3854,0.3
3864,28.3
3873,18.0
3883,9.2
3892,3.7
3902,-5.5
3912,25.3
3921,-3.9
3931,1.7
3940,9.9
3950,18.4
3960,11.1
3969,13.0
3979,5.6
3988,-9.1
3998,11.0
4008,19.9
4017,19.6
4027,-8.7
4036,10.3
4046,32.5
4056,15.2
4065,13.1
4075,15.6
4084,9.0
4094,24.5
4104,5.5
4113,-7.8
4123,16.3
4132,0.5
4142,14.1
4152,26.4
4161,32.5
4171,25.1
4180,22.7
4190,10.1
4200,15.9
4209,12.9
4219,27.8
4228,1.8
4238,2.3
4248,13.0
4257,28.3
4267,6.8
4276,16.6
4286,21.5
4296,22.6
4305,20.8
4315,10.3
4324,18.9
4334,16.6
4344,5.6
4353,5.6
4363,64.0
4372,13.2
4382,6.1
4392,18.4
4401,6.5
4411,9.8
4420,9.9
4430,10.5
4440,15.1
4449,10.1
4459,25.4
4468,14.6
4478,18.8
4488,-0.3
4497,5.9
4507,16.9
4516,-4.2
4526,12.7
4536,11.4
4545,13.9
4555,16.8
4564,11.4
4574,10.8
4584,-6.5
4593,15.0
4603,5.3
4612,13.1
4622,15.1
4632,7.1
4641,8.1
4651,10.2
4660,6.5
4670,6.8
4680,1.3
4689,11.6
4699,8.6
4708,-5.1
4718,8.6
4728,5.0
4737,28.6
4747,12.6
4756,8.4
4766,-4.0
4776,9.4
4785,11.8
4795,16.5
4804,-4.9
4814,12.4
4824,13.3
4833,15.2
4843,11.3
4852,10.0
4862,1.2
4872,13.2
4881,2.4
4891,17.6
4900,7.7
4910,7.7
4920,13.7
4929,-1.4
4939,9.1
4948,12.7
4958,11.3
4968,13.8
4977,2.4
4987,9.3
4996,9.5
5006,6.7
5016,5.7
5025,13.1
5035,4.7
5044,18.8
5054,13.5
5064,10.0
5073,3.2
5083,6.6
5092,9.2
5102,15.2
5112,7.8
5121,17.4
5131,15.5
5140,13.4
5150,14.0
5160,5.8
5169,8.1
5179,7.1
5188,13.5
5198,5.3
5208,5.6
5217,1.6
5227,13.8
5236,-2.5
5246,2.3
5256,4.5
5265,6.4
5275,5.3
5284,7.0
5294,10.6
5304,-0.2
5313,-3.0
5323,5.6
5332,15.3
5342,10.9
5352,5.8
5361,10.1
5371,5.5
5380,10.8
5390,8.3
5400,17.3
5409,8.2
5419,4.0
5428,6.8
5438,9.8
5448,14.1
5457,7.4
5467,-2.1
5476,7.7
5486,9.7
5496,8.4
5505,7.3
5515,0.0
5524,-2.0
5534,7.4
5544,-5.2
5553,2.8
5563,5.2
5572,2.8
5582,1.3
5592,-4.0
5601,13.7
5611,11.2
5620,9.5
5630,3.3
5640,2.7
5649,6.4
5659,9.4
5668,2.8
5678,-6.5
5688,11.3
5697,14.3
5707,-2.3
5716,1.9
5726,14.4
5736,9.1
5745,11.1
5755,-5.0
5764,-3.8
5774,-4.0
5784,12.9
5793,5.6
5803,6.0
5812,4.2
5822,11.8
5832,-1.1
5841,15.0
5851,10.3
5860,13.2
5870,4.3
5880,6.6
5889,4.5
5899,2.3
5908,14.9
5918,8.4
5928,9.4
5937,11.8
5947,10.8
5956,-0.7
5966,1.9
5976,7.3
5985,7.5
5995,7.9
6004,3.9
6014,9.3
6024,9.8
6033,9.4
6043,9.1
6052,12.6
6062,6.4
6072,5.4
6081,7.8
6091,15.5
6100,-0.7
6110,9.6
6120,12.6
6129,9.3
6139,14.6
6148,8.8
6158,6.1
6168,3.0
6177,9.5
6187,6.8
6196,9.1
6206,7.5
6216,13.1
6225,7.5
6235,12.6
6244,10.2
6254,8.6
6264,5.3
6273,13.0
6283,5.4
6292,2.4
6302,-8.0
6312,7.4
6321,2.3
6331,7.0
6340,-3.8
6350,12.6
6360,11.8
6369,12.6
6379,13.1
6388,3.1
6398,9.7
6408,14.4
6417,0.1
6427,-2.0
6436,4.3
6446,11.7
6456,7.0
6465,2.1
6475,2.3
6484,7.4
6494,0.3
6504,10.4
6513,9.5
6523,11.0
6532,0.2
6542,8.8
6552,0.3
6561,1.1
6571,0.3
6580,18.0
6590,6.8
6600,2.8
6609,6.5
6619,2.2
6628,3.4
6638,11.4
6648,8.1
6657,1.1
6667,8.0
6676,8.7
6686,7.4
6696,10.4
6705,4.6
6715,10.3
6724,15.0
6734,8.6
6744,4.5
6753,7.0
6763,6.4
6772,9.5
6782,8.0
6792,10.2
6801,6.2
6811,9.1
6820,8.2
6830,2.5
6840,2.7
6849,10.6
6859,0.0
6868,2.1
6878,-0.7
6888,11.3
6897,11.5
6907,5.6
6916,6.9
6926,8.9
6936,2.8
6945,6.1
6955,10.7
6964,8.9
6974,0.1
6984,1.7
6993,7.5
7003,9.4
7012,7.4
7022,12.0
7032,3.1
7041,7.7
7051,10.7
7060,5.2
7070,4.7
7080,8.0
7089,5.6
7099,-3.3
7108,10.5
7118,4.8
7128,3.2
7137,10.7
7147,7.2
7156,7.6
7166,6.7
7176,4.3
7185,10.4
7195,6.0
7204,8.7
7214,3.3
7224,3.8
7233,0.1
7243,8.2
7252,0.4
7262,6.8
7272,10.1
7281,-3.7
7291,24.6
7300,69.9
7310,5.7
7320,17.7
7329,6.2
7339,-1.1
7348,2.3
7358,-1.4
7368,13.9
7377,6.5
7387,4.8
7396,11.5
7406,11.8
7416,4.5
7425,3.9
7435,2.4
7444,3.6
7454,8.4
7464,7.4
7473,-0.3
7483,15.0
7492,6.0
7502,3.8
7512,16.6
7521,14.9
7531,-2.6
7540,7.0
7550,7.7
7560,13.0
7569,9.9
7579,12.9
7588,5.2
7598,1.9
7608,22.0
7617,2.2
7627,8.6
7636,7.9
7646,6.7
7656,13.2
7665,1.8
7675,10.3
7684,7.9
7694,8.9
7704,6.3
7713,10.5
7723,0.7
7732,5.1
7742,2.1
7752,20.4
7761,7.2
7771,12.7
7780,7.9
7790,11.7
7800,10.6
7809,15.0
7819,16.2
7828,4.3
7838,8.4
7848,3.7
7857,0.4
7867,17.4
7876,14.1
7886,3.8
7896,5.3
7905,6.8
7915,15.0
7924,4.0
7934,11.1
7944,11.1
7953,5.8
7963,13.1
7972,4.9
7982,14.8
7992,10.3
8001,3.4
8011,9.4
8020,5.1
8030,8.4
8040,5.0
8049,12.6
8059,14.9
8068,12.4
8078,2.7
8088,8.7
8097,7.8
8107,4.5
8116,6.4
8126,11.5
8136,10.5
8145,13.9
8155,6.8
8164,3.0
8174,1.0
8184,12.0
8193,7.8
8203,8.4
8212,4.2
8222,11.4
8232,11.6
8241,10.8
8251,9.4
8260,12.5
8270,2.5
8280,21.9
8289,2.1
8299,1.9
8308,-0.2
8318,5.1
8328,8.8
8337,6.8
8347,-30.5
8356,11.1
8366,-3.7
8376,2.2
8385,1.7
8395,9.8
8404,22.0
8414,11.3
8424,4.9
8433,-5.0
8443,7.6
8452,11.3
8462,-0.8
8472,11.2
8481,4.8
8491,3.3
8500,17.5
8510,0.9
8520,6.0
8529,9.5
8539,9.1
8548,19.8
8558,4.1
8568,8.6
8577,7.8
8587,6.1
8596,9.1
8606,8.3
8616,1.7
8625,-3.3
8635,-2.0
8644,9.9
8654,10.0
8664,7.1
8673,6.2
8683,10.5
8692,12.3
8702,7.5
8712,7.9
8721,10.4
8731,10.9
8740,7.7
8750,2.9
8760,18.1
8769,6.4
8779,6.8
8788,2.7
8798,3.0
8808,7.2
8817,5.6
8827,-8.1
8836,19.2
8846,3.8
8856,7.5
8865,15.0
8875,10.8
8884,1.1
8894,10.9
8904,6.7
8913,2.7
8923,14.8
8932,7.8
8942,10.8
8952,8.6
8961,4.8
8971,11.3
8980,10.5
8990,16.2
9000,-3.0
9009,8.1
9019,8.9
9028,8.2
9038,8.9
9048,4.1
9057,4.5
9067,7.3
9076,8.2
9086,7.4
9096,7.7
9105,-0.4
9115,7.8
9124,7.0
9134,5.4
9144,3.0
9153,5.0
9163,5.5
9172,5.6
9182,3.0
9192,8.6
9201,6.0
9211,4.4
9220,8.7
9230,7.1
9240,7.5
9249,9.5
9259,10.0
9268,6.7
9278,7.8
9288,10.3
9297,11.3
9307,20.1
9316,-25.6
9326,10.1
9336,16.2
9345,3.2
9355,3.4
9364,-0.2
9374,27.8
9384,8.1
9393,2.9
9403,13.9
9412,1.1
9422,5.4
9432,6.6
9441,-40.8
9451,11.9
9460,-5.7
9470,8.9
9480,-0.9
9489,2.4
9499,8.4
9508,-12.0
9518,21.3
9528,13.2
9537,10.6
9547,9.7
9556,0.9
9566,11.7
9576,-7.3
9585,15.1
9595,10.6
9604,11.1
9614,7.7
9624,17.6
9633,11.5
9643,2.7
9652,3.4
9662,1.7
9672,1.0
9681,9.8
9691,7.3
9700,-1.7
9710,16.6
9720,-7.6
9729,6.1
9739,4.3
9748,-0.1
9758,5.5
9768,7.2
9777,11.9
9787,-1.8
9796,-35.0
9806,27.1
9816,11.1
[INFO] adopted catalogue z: 0.957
